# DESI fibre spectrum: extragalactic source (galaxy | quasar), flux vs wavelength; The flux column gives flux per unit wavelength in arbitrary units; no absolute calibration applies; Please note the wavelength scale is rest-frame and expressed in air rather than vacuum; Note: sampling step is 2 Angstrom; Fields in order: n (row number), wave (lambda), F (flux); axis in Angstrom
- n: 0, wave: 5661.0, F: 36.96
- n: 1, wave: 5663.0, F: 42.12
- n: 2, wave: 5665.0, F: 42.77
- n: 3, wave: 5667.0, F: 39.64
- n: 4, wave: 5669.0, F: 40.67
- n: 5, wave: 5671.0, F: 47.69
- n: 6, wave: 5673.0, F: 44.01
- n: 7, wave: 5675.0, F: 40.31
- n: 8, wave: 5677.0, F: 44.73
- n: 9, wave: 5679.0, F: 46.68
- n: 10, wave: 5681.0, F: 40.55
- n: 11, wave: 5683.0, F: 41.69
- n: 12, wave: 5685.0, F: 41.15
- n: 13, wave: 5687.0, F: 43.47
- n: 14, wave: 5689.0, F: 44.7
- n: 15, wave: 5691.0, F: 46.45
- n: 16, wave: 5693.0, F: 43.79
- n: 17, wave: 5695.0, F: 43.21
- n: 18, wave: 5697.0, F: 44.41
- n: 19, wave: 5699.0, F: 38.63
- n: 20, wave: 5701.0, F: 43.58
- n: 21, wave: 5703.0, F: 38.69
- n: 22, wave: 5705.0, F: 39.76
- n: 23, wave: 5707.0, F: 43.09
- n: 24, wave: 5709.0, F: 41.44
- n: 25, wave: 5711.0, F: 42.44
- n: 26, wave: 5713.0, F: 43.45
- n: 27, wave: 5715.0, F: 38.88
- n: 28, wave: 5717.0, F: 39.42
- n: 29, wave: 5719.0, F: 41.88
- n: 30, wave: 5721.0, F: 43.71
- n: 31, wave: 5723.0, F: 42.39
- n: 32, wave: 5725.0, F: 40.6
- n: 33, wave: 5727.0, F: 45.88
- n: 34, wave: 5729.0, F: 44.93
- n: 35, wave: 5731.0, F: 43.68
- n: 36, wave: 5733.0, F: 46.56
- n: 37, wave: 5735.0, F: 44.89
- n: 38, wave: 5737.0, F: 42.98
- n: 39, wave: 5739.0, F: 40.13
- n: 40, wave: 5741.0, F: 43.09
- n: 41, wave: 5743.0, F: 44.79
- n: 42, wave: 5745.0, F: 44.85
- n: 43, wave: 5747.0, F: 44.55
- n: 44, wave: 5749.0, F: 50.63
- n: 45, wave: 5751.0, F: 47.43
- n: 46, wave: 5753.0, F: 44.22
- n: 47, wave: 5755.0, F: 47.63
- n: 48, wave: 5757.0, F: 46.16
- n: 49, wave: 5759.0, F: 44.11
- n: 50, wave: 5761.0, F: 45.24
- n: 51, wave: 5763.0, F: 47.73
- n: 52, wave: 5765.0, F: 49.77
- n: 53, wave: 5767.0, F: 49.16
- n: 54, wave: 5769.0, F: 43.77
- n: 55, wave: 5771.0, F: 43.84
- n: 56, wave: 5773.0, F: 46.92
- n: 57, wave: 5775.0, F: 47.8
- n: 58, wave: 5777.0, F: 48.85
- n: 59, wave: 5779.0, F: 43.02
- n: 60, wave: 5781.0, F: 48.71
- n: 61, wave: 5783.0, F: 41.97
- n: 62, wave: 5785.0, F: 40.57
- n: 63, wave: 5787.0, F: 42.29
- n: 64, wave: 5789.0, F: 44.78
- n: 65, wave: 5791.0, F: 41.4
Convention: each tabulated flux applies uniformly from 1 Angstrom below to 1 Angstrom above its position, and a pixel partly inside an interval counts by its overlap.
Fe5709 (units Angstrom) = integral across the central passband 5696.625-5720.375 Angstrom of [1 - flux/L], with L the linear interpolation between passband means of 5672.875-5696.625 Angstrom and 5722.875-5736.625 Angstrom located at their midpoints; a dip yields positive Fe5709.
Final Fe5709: 1.38 Angstrom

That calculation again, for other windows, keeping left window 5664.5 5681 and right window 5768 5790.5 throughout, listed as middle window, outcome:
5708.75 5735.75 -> 0.6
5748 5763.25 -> -0.8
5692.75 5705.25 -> 0.5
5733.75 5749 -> 0.0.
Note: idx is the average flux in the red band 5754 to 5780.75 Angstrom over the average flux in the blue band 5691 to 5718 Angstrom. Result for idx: 1.1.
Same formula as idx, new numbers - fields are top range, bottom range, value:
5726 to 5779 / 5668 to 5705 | 1.06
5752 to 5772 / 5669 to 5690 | 1.06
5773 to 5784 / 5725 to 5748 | 1.05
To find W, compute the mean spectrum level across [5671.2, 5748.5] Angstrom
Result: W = 43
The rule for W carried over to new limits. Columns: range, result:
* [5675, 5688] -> 42.8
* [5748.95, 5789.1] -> 45.8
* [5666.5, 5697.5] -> 43.4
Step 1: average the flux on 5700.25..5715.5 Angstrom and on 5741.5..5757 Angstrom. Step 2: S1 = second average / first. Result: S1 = 1.1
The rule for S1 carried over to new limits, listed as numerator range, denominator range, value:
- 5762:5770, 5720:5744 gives 1.09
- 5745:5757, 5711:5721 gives 1.13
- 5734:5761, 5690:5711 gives 1.06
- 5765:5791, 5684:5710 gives 1.06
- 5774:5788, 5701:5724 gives 1.08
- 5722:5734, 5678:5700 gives 1.02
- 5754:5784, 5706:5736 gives 1.08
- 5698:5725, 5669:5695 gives 0.95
